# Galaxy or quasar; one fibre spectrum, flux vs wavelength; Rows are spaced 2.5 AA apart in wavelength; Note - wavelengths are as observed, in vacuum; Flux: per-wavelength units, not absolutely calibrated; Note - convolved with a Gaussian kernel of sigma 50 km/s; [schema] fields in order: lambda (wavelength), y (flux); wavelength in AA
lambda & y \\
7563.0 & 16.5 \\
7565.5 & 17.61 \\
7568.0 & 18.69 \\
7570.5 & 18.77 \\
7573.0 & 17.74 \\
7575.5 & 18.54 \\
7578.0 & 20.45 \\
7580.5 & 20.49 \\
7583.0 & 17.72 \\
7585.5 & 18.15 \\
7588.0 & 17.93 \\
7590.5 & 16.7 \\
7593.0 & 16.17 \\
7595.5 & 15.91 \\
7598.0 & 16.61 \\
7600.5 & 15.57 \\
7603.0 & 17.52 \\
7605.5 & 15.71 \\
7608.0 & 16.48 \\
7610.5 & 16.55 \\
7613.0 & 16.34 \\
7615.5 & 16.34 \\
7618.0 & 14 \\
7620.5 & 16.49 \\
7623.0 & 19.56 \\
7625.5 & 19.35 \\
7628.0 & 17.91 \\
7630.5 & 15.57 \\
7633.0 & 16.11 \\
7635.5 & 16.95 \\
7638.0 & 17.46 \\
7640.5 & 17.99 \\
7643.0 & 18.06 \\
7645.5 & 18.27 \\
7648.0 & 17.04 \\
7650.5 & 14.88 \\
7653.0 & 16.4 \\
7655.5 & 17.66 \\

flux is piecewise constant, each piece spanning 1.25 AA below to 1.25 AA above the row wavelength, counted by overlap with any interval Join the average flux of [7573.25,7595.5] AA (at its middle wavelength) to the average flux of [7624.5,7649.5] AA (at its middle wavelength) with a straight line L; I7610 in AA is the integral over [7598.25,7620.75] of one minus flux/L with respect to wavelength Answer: 2.1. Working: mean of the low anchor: 18.1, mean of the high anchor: 17.4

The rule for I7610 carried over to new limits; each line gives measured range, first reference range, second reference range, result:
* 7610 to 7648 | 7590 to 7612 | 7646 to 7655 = -1.74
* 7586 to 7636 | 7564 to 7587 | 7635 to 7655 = 3.29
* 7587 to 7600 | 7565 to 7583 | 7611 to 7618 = 0.66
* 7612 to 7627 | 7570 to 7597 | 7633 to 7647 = 0.59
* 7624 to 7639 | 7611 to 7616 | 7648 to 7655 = -0.94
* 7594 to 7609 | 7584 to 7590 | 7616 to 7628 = 1.15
